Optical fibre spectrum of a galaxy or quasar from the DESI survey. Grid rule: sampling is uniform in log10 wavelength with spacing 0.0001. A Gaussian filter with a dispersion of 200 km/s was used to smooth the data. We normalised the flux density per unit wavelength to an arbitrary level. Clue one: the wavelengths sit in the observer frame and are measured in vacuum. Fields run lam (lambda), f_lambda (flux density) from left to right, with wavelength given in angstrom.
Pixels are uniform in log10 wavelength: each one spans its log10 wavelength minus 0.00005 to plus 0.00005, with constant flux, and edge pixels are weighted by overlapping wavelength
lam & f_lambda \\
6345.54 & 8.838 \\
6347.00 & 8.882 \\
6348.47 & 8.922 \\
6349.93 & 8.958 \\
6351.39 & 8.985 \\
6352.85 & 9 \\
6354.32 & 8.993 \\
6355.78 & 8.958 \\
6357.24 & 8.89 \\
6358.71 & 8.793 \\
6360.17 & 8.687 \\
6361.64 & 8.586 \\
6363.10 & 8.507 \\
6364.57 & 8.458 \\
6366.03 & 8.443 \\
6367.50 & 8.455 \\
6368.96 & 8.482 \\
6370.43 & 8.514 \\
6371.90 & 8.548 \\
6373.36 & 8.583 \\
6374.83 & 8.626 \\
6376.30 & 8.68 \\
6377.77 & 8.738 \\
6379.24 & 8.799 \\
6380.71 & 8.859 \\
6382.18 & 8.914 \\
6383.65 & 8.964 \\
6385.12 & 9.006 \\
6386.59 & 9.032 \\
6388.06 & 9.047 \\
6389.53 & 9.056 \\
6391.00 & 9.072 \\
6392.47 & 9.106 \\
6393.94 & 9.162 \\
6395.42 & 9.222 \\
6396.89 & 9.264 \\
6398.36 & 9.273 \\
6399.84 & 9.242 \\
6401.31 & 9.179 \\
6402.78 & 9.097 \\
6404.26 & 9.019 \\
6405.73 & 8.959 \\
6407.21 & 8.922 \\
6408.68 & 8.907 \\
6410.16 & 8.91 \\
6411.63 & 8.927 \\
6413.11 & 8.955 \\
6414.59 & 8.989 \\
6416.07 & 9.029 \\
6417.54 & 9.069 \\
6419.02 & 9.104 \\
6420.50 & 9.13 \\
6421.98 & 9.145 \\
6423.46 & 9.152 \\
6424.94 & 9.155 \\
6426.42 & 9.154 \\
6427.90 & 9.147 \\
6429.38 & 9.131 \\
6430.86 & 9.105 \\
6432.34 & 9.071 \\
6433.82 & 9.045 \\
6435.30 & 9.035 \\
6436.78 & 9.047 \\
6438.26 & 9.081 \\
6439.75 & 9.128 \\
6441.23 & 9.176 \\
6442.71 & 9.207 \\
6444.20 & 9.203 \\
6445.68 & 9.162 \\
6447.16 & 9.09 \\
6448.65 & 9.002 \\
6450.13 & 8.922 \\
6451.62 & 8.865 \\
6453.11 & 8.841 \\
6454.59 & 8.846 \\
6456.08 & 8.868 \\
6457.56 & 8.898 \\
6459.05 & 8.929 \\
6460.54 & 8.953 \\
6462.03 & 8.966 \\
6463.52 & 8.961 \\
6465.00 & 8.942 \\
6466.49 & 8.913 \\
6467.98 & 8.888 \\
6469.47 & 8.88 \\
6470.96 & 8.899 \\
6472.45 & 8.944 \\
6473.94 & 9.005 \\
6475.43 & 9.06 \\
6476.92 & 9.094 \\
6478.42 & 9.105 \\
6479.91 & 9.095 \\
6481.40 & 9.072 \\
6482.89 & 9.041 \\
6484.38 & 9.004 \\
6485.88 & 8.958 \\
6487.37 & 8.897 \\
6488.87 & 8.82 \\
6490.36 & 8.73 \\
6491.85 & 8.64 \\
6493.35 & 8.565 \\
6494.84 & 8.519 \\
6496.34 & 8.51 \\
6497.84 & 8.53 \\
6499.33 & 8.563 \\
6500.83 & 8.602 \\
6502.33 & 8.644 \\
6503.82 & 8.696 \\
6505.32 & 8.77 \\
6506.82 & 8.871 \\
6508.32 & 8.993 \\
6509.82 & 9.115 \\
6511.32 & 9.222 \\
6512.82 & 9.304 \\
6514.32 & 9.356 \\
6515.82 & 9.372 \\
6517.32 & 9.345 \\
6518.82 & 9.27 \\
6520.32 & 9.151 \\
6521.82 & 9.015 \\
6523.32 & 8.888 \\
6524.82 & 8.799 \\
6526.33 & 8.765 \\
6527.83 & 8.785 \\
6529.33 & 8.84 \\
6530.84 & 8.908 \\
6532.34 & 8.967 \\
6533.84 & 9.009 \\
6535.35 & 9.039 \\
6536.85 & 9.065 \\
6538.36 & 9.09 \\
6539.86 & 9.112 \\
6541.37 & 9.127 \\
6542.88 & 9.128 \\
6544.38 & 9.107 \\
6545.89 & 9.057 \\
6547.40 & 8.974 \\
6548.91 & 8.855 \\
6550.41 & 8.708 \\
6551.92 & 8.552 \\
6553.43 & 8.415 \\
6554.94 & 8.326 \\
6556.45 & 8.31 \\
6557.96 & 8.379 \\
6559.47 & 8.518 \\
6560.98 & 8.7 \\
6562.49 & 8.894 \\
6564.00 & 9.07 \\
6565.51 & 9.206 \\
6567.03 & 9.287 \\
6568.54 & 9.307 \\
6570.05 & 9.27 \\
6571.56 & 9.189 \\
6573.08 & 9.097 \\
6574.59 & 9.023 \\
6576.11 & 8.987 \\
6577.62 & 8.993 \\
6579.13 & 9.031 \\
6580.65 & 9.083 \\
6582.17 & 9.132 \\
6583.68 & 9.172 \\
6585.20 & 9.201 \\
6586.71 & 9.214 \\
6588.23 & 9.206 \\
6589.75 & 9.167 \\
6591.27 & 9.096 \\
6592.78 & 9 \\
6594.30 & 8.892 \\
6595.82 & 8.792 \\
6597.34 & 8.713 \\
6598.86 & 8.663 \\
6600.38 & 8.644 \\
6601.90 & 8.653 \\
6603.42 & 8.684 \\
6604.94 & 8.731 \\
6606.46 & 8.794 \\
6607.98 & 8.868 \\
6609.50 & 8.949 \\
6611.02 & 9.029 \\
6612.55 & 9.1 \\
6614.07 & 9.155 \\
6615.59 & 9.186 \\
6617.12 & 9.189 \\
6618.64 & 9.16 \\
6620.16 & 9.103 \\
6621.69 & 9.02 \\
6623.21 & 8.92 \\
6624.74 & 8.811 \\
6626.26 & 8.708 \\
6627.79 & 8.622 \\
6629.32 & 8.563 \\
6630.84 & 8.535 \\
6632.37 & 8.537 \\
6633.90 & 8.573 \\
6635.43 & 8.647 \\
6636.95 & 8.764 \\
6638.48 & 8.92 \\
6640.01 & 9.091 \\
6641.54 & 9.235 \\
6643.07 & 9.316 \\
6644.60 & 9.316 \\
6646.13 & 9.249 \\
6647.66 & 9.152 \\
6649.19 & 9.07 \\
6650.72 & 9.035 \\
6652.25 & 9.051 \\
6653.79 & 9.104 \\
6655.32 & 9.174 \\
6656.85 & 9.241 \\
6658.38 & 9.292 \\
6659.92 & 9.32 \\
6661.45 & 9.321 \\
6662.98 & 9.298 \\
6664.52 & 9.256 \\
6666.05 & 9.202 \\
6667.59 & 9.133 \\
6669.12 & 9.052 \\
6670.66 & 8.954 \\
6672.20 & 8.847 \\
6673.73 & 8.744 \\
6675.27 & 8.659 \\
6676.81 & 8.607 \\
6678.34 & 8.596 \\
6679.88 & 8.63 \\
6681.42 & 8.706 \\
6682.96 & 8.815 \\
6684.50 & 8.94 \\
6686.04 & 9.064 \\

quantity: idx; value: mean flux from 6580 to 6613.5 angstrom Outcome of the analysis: 8.95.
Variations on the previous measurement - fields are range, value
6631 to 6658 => 9.02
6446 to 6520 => 8.93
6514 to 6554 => 8.99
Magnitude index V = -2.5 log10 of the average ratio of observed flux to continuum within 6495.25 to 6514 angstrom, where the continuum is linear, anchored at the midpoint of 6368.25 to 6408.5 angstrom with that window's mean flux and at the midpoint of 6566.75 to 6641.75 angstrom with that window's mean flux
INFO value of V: 0.02 mag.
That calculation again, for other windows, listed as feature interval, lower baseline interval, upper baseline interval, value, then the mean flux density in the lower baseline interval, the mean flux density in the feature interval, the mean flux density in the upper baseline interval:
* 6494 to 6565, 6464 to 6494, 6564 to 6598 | 0.016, 8.93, 8.88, 9.09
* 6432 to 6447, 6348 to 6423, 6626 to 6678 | -0.024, 8.91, 9.12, 8.99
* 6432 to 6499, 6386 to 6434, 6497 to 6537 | 0.010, 9.09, 8.94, 8.96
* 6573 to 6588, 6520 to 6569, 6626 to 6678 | -0.022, 8.88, 9.1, 8.99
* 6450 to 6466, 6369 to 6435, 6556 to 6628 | 0.010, 8.99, 8.91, 8.96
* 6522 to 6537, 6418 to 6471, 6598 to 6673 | 0.012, 9.03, 8.91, 8.98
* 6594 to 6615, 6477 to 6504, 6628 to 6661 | 0.014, 8.79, 8.84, 9.01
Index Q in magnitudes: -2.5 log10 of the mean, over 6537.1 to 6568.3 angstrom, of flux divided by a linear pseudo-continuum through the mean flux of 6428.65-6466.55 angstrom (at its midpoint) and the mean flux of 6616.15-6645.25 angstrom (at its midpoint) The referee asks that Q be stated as 0.01 mag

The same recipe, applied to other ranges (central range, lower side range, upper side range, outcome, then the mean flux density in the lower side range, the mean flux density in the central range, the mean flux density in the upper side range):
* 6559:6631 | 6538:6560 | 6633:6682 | -0.01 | 8.77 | 8.97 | 9.02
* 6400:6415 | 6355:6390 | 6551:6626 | -0.03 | 8.73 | 9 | 8.93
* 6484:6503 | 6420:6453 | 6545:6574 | 0.04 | 9.09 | 8.68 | 8.85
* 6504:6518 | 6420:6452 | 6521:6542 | -0.02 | 9.1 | 9.13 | 8.96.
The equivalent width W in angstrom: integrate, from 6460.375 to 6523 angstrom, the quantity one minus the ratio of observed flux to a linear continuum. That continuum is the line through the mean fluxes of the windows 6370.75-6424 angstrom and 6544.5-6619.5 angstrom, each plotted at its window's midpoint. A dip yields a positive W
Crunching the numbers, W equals 0.17 angstrom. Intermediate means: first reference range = 8.99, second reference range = 8.93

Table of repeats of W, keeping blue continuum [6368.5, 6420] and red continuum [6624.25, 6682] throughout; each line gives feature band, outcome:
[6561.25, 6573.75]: -0.27 angstrom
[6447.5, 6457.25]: 0.06 angstrom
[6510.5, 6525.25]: -0.37 angstrom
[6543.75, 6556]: 0.30 angstrom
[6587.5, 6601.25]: 0.08 angstrom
